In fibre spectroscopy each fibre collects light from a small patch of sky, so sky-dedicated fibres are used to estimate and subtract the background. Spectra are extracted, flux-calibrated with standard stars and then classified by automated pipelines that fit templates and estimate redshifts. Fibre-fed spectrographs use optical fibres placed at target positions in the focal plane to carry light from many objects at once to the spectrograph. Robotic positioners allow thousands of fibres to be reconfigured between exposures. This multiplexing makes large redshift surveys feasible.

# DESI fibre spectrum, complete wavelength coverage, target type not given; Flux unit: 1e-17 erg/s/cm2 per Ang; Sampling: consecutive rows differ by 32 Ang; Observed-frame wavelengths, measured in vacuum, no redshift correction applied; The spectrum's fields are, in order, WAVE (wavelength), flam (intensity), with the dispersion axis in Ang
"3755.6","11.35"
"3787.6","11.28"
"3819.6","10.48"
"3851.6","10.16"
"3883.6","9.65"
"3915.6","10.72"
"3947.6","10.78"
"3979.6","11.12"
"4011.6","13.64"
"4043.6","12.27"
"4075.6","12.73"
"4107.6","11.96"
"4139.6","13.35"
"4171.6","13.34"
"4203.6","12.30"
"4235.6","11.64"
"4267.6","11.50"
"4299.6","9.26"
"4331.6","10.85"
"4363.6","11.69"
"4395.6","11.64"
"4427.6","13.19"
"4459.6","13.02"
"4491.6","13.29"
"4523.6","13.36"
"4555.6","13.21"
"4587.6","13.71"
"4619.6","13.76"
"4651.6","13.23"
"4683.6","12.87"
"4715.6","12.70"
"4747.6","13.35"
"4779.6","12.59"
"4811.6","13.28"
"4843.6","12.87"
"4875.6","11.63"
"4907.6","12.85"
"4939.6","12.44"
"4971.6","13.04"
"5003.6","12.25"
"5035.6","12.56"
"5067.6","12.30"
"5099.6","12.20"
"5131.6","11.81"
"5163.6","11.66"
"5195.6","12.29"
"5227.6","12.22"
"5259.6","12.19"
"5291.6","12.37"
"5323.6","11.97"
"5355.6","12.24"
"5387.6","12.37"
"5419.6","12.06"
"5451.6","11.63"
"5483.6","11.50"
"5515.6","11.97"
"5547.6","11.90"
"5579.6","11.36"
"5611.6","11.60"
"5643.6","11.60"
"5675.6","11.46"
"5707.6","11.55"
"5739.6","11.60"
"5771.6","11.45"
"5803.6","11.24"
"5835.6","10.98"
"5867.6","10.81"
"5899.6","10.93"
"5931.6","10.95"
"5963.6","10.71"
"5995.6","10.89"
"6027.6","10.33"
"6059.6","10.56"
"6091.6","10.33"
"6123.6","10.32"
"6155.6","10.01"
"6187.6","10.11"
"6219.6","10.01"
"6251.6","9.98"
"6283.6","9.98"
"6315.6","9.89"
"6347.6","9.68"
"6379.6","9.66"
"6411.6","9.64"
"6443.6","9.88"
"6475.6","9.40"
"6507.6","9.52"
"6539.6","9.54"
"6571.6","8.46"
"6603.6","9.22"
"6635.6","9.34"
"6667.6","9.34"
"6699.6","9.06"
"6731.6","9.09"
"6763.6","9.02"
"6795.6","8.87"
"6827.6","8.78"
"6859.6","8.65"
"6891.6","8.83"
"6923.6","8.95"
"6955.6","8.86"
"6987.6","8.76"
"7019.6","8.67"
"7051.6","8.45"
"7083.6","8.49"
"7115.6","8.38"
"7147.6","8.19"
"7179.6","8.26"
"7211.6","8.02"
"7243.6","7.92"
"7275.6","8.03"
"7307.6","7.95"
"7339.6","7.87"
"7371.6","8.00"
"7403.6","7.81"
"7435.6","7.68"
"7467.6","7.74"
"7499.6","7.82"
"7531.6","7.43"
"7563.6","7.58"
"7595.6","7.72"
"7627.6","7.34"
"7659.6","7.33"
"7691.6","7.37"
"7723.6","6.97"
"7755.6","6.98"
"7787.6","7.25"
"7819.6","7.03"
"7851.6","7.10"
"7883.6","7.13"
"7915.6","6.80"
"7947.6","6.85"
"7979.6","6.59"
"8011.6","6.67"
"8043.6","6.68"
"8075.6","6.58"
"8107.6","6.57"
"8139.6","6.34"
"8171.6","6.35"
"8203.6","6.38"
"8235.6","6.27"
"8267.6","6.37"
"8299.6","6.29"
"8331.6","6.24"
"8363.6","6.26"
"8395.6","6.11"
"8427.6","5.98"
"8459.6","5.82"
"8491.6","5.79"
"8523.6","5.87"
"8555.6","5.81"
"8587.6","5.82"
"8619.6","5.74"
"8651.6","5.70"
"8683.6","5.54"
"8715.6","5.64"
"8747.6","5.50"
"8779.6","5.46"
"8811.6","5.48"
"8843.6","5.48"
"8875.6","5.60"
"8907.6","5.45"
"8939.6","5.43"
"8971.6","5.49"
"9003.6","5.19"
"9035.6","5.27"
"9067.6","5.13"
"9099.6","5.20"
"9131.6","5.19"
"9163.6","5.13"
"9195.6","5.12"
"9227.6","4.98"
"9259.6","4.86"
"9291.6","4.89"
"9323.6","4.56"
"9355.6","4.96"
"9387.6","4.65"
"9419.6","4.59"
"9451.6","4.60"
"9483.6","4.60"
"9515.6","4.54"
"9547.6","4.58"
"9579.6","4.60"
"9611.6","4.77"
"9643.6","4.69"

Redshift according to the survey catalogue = 0.001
